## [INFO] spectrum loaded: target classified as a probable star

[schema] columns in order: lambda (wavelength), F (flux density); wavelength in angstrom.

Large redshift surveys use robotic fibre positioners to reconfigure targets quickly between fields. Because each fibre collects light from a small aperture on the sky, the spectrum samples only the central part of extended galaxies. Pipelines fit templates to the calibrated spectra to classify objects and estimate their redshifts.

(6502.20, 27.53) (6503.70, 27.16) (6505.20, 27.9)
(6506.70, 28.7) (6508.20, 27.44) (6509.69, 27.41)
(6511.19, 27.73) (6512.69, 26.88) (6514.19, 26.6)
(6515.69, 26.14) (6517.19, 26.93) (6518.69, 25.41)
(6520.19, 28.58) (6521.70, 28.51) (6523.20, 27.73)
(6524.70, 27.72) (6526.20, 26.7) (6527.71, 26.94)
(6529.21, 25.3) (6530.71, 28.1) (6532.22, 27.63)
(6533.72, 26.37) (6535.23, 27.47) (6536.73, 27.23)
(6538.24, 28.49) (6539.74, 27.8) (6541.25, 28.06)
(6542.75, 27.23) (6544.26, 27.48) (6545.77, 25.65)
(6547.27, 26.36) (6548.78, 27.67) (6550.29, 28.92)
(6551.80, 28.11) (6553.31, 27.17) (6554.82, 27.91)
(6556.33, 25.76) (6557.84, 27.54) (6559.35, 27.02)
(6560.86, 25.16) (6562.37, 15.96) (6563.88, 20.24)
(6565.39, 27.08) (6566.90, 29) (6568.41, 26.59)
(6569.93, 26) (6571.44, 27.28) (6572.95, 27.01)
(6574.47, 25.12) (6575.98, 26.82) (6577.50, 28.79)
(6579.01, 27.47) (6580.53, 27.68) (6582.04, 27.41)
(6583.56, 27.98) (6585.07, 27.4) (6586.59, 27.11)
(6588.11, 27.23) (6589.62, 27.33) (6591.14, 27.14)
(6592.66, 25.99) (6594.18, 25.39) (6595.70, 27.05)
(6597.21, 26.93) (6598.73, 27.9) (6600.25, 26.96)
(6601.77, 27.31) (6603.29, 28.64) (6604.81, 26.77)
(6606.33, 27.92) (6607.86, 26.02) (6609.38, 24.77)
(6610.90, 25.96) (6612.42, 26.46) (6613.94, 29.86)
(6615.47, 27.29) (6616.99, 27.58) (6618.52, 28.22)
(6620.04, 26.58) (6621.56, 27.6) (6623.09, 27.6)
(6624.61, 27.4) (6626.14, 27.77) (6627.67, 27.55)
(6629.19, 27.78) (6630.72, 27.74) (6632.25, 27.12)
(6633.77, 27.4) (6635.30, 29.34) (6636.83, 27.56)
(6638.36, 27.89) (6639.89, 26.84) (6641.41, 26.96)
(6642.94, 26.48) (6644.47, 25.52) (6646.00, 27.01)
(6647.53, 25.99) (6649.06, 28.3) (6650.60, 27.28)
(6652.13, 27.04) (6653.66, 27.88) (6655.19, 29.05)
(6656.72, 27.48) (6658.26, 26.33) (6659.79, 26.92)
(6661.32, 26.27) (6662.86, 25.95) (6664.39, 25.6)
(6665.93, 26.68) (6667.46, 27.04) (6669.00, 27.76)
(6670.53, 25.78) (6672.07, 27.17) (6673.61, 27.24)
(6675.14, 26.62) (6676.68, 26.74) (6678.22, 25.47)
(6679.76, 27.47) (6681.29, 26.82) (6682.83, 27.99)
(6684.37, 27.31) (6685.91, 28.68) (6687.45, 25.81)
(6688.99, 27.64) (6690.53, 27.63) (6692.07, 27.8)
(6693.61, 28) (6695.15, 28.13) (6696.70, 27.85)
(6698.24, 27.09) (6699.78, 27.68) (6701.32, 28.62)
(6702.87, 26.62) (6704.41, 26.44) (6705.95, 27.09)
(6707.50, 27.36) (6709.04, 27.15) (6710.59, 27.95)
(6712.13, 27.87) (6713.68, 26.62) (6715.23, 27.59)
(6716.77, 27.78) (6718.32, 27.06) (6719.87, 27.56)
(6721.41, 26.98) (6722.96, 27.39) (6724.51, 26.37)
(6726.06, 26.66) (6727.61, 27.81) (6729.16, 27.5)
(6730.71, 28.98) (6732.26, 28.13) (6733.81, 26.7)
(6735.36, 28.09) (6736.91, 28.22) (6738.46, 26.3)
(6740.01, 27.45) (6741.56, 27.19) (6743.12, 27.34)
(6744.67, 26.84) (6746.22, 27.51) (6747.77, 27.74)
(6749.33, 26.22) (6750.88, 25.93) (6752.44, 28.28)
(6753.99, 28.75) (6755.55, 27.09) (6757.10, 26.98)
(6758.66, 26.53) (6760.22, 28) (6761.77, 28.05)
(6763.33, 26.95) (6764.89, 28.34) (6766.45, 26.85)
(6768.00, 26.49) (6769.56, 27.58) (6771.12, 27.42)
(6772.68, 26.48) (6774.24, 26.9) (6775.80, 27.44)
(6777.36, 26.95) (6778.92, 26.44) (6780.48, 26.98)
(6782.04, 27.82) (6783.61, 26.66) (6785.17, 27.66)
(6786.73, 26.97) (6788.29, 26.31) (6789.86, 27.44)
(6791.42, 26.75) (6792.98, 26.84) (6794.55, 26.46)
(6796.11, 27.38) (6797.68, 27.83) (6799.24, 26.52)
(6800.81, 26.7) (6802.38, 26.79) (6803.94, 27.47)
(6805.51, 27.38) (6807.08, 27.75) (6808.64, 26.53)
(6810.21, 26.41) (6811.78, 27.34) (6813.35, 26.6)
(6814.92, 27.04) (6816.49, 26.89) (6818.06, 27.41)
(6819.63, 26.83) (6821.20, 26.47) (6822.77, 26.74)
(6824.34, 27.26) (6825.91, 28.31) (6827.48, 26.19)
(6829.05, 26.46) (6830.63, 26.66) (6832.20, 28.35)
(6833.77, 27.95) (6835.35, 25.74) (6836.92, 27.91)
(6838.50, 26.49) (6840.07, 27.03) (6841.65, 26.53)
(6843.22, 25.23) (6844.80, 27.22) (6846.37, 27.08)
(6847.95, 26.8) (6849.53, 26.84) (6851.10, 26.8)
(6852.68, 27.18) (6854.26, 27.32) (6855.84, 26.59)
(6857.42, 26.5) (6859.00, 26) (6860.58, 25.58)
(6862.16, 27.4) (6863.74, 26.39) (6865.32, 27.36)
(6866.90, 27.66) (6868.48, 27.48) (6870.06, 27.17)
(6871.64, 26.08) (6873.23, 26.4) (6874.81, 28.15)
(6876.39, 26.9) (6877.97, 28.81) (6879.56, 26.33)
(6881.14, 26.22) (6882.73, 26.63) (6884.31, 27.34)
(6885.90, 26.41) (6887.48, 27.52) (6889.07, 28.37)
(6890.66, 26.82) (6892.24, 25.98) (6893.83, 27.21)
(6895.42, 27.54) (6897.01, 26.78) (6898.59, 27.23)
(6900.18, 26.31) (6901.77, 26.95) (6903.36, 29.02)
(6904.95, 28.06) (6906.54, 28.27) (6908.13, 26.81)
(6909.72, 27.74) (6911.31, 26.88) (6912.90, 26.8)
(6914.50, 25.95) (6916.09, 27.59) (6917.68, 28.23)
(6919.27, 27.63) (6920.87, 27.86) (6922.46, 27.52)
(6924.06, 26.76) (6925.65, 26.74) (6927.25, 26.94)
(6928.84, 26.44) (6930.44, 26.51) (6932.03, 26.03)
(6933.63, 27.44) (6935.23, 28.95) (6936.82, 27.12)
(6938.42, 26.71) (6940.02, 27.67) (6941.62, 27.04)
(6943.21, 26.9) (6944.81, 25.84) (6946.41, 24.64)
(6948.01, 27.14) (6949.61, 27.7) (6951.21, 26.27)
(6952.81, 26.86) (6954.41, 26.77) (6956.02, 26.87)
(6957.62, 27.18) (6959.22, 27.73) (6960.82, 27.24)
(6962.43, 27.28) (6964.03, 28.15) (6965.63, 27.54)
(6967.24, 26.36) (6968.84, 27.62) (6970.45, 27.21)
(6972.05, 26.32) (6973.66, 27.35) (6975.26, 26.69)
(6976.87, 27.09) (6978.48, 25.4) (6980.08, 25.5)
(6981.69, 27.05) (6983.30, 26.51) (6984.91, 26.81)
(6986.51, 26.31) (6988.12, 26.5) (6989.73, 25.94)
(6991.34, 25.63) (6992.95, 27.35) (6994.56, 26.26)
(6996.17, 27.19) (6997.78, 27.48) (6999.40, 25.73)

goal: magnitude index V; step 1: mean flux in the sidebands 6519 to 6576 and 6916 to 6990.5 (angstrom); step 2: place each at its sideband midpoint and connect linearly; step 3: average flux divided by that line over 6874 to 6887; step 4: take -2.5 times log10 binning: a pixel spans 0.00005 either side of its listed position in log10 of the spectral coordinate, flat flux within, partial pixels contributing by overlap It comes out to -0.01 mag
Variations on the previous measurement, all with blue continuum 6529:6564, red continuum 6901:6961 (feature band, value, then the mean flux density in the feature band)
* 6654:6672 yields 0.00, 26.8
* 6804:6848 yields 0.00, 27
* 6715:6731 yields -0.02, 27.4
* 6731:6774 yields -0.02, 27.3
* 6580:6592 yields -0.03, 27.4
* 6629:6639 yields -0.04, 27.8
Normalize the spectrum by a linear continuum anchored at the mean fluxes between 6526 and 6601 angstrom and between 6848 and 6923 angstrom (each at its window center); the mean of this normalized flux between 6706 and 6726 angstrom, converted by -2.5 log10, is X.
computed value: -0.01 mag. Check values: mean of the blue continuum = 26.8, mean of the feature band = 27.3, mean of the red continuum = 27.1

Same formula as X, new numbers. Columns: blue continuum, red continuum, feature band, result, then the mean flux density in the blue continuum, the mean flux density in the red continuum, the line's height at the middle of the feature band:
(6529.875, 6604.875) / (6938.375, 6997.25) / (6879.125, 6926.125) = -0.016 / 26.9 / 26.8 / 26.8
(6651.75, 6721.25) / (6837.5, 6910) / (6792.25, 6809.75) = 0.002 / 27.2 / 27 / 27.1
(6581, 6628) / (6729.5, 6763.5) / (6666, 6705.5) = 0.003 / 27.2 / 27.4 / 27.3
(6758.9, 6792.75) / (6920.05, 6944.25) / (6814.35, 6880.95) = 0.008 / 27.2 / 27.1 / 27.1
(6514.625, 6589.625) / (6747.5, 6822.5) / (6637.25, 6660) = -0.008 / 26.8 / 27.1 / 26.9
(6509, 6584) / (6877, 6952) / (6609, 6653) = -0.016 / 26.8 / 27.1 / 26.9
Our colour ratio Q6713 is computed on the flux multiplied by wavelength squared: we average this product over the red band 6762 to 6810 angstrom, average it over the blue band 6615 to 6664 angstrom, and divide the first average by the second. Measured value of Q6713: 1.0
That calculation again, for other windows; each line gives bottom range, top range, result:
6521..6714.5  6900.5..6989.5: 1.10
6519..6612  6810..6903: 1.09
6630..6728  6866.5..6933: 1.06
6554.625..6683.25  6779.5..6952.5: 1.08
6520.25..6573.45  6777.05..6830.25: 1.09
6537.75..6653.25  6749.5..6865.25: 1.07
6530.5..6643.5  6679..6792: 1.06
